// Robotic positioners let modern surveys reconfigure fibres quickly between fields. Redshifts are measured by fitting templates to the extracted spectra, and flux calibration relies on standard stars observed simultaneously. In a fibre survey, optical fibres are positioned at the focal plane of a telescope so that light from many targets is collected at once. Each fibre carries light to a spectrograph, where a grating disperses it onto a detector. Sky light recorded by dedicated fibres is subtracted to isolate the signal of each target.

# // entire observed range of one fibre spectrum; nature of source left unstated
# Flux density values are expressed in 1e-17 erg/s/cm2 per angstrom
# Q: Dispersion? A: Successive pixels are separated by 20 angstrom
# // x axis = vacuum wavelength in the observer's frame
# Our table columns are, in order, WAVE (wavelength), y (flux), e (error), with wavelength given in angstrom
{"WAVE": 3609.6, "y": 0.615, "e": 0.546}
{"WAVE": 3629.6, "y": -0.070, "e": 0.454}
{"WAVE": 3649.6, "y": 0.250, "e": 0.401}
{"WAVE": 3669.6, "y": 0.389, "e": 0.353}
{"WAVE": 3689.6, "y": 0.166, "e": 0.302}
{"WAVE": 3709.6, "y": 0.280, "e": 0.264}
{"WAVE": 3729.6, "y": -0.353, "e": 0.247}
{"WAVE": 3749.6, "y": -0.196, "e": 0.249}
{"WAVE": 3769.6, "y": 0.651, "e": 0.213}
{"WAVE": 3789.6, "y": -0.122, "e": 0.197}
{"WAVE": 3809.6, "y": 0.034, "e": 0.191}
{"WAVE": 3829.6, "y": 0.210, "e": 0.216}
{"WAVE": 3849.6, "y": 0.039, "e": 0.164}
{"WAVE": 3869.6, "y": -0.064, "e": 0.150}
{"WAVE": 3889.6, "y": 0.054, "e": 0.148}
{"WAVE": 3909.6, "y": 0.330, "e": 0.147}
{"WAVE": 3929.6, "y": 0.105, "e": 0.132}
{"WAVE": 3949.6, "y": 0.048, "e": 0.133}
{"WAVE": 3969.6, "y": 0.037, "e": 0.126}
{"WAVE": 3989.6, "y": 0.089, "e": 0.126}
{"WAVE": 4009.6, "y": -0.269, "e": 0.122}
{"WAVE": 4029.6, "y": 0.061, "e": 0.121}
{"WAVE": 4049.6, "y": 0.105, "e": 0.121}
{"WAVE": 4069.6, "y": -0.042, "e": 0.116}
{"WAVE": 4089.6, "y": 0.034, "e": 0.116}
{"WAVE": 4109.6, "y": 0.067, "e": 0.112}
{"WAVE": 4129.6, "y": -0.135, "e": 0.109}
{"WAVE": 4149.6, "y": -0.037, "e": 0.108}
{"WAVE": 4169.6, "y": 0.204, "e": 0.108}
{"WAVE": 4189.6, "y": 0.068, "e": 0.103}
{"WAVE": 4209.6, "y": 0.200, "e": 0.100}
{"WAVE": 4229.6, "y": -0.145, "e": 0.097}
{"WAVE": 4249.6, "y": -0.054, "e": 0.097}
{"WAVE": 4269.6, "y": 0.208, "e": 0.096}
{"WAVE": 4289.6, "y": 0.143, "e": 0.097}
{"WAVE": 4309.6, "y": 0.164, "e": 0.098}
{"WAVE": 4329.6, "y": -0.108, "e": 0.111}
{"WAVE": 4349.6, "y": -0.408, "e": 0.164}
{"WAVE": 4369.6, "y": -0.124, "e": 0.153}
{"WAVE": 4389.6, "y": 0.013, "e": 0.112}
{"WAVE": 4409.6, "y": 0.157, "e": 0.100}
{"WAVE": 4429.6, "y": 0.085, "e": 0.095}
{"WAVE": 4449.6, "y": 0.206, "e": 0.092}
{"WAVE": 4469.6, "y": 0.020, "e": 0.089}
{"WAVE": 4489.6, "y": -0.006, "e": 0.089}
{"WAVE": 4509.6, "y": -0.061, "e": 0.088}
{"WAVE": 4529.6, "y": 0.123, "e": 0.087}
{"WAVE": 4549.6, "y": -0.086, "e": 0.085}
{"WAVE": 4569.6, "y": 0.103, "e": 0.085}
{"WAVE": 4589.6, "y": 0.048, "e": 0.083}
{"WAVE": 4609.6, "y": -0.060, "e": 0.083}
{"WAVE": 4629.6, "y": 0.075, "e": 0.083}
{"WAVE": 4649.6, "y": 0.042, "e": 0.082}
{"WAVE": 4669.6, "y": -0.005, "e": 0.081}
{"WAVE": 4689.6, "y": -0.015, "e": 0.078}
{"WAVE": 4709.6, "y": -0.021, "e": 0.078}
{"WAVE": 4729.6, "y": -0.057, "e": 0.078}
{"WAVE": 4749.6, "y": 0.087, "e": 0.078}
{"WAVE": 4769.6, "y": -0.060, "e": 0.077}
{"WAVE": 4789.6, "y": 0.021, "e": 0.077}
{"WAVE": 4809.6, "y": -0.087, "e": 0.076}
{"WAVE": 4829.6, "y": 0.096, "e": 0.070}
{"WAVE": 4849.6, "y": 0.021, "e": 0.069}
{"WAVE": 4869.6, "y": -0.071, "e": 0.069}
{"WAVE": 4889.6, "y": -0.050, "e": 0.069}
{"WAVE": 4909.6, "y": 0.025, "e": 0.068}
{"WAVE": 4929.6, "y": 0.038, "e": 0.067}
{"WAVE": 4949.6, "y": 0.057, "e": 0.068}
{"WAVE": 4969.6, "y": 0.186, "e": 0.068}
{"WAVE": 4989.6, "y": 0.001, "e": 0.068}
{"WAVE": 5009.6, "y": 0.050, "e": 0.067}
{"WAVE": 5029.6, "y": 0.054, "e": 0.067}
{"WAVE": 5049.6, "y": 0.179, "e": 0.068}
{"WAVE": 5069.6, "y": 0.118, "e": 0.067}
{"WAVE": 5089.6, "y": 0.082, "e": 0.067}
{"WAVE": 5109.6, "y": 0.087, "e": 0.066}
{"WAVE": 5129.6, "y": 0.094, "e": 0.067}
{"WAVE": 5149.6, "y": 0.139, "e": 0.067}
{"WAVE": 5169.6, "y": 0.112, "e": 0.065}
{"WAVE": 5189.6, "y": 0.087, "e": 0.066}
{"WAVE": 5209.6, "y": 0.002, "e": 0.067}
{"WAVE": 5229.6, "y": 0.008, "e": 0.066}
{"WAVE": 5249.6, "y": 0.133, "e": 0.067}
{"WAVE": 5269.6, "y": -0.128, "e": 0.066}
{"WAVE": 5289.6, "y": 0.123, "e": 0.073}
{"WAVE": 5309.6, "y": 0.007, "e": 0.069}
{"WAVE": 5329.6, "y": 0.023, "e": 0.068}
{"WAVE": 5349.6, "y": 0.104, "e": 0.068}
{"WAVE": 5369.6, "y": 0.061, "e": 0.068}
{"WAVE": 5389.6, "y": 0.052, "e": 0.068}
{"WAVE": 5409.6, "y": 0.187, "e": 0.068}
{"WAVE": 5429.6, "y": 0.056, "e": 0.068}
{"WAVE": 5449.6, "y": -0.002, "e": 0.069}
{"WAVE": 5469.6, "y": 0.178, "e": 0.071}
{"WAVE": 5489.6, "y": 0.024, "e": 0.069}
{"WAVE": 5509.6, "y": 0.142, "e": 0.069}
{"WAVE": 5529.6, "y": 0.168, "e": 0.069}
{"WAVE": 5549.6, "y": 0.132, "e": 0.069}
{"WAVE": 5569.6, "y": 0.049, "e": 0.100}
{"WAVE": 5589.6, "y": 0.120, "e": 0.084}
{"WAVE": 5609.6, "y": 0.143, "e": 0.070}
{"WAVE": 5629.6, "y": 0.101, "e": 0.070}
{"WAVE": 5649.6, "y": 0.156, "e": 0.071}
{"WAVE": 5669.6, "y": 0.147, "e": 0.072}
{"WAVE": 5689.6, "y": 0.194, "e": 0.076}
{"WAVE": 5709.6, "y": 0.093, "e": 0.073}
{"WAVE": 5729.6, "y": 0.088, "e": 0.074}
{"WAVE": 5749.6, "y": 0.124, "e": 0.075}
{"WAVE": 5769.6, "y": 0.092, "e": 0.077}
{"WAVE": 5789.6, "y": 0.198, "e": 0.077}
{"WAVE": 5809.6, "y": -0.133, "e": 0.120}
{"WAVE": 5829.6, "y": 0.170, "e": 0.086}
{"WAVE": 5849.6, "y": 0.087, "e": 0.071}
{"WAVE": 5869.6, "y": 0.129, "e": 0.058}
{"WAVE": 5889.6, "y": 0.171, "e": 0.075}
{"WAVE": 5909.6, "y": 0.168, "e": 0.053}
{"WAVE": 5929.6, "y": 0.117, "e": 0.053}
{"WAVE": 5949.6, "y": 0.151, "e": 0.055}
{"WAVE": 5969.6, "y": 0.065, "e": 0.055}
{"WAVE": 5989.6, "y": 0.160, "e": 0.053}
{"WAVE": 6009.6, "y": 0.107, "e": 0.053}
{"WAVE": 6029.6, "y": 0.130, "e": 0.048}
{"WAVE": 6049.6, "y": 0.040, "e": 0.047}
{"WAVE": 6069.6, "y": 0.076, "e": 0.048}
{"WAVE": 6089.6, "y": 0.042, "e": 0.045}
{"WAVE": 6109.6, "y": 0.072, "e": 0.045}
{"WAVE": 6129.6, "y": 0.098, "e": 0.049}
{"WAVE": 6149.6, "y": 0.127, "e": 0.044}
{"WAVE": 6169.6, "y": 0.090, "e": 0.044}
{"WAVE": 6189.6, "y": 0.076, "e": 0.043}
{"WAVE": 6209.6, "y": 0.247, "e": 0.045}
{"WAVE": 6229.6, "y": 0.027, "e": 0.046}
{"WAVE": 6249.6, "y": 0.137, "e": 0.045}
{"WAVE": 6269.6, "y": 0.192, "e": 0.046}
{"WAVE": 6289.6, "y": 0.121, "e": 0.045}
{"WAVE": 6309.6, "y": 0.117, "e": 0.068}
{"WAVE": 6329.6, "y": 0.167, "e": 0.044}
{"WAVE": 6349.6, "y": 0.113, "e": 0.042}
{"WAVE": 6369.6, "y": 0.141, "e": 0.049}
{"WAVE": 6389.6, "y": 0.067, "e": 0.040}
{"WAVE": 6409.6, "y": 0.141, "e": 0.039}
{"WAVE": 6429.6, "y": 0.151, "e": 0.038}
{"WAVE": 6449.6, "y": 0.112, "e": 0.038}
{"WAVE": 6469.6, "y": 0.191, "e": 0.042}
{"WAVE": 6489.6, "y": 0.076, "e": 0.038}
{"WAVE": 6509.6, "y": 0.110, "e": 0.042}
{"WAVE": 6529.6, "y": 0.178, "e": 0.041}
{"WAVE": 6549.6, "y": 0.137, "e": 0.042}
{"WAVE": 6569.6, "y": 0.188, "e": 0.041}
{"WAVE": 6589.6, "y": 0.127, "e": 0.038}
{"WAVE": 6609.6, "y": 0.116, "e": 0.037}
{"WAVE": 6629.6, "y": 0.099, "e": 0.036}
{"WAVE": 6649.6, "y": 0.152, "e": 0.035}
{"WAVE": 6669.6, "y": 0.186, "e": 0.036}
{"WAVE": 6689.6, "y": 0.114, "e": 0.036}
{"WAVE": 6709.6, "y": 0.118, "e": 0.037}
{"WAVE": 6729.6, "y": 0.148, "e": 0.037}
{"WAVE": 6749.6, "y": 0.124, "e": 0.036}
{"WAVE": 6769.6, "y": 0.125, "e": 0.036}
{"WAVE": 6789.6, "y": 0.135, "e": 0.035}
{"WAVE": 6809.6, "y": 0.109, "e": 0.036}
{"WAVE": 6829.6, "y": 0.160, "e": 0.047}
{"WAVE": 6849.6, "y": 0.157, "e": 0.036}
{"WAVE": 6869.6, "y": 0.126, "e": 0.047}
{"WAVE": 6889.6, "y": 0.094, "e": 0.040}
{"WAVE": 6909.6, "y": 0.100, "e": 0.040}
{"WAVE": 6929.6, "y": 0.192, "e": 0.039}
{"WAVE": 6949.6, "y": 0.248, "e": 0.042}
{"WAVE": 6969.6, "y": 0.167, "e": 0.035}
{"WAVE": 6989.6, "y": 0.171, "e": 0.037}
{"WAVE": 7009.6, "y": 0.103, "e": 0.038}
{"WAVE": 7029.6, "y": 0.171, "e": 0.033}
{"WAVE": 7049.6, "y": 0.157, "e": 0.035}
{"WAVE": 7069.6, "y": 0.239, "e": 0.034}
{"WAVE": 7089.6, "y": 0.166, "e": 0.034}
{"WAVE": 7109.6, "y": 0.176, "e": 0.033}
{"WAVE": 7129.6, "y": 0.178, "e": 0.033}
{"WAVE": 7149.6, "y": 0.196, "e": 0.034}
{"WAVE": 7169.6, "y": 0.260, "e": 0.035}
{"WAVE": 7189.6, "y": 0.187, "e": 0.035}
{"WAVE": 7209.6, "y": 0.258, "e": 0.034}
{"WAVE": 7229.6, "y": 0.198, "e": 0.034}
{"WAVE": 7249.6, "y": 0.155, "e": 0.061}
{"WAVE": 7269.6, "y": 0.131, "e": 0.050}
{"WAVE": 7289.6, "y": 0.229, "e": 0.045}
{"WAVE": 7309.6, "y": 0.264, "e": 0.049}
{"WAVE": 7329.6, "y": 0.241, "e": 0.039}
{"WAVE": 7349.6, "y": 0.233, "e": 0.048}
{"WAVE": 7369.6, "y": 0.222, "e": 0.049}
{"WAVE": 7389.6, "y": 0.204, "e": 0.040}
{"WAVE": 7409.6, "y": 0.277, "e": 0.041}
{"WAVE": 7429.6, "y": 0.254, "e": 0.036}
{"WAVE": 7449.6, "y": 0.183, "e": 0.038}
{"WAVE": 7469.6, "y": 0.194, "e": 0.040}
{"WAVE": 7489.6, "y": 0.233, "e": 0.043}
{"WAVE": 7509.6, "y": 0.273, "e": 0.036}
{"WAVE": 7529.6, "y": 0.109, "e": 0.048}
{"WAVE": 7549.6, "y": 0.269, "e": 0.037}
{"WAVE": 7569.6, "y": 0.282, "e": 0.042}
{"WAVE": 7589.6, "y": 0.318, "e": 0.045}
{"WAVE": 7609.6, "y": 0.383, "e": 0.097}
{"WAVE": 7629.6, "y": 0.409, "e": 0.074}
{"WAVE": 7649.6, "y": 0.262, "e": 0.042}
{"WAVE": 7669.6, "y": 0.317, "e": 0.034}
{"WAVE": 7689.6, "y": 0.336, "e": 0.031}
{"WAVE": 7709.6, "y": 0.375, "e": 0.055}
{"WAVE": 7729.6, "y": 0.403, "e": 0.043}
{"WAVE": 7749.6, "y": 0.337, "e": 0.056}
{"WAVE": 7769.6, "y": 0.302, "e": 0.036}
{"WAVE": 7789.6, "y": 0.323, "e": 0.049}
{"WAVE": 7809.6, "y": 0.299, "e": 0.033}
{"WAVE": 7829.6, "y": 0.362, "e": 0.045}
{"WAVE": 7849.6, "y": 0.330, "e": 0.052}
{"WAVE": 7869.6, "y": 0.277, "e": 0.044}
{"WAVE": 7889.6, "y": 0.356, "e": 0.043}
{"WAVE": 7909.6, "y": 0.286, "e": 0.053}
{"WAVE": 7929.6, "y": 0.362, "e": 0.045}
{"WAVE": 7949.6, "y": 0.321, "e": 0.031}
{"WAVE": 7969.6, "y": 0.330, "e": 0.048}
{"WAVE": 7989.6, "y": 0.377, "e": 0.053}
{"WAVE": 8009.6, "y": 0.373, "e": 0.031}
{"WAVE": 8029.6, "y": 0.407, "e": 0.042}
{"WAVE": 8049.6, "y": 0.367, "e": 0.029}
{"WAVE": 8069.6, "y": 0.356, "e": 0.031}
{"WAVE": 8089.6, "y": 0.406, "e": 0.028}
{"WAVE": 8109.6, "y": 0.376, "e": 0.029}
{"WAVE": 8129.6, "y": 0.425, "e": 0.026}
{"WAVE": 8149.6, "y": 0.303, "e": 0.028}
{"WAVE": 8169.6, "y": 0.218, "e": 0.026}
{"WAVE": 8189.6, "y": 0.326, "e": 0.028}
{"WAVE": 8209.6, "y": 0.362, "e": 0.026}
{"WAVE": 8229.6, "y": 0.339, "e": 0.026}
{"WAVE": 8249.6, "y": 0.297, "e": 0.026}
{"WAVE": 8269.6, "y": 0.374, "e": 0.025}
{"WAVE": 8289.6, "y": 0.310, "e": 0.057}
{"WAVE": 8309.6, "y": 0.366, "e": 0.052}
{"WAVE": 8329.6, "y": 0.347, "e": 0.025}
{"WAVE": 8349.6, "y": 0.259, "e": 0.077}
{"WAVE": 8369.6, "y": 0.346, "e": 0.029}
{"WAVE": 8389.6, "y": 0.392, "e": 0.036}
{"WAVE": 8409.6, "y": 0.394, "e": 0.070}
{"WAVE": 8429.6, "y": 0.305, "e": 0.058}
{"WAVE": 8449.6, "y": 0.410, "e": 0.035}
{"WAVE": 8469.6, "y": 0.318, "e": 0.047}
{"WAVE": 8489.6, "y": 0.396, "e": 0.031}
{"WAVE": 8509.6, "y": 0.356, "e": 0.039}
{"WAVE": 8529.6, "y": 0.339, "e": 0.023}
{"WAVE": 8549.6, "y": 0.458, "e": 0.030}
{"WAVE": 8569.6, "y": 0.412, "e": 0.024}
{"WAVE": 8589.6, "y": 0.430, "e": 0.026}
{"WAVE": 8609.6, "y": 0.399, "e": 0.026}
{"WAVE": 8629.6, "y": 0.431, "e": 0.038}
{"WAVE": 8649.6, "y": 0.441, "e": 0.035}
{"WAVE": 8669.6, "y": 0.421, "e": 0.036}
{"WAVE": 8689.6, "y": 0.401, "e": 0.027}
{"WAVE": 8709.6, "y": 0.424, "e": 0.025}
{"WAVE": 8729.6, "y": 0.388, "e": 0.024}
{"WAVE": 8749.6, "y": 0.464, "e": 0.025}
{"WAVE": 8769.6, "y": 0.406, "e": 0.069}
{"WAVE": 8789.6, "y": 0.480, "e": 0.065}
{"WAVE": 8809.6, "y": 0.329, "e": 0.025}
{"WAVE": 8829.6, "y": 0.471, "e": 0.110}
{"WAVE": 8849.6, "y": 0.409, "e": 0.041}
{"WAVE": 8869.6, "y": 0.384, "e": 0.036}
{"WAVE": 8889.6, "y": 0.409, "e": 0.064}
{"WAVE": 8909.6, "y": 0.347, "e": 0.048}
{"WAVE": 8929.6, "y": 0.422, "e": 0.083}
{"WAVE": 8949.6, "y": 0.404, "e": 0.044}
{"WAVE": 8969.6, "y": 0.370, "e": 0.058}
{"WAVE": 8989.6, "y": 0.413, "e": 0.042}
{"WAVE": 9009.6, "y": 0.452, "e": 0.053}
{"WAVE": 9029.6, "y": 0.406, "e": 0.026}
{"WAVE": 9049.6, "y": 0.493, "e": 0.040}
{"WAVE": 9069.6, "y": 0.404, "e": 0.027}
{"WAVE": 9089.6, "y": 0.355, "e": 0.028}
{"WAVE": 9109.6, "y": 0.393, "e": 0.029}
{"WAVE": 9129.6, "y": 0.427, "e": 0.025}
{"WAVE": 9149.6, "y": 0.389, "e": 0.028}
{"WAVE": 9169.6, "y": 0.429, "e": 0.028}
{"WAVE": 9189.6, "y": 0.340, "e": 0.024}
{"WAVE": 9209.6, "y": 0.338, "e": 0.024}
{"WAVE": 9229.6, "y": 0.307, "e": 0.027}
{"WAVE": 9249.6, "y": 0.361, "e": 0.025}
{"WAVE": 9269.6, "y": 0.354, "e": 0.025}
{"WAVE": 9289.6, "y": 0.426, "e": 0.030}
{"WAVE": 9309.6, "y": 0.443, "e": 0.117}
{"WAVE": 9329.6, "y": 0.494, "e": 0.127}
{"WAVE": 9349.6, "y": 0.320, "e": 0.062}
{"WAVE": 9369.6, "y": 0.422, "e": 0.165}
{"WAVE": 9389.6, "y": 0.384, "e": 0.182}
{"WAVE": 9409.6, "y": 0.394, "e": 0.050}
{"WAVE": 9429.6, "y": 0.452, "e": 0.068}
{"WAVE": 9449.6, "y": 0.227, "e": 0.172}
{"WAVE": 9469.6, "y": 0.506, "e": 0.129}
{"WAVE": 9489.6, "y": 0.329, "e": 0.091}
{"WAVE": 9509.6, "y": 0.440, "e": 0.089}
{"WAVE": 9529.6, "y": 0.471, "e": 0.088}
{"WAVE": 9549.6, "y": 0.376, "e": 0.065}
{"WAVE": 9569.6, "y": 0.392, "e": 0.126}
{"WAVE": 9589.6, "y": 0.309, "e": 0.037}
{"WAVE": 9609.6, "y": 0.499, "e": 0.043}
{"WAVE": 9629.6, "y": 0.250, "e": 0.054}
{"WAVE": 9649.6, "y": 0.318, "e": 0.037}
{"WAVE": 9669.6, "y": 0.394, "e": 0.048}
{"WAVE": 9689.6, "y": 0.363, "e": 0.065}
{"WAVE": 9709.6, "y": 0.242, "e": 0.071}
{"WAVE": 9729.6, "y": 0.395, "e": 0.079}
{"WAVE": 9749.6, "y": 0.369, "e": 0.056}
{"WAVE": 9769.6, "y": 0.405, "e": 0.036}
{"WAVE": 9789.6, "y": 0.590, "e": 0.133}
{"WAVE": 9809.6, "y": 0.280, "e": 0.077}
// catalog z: 0.897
